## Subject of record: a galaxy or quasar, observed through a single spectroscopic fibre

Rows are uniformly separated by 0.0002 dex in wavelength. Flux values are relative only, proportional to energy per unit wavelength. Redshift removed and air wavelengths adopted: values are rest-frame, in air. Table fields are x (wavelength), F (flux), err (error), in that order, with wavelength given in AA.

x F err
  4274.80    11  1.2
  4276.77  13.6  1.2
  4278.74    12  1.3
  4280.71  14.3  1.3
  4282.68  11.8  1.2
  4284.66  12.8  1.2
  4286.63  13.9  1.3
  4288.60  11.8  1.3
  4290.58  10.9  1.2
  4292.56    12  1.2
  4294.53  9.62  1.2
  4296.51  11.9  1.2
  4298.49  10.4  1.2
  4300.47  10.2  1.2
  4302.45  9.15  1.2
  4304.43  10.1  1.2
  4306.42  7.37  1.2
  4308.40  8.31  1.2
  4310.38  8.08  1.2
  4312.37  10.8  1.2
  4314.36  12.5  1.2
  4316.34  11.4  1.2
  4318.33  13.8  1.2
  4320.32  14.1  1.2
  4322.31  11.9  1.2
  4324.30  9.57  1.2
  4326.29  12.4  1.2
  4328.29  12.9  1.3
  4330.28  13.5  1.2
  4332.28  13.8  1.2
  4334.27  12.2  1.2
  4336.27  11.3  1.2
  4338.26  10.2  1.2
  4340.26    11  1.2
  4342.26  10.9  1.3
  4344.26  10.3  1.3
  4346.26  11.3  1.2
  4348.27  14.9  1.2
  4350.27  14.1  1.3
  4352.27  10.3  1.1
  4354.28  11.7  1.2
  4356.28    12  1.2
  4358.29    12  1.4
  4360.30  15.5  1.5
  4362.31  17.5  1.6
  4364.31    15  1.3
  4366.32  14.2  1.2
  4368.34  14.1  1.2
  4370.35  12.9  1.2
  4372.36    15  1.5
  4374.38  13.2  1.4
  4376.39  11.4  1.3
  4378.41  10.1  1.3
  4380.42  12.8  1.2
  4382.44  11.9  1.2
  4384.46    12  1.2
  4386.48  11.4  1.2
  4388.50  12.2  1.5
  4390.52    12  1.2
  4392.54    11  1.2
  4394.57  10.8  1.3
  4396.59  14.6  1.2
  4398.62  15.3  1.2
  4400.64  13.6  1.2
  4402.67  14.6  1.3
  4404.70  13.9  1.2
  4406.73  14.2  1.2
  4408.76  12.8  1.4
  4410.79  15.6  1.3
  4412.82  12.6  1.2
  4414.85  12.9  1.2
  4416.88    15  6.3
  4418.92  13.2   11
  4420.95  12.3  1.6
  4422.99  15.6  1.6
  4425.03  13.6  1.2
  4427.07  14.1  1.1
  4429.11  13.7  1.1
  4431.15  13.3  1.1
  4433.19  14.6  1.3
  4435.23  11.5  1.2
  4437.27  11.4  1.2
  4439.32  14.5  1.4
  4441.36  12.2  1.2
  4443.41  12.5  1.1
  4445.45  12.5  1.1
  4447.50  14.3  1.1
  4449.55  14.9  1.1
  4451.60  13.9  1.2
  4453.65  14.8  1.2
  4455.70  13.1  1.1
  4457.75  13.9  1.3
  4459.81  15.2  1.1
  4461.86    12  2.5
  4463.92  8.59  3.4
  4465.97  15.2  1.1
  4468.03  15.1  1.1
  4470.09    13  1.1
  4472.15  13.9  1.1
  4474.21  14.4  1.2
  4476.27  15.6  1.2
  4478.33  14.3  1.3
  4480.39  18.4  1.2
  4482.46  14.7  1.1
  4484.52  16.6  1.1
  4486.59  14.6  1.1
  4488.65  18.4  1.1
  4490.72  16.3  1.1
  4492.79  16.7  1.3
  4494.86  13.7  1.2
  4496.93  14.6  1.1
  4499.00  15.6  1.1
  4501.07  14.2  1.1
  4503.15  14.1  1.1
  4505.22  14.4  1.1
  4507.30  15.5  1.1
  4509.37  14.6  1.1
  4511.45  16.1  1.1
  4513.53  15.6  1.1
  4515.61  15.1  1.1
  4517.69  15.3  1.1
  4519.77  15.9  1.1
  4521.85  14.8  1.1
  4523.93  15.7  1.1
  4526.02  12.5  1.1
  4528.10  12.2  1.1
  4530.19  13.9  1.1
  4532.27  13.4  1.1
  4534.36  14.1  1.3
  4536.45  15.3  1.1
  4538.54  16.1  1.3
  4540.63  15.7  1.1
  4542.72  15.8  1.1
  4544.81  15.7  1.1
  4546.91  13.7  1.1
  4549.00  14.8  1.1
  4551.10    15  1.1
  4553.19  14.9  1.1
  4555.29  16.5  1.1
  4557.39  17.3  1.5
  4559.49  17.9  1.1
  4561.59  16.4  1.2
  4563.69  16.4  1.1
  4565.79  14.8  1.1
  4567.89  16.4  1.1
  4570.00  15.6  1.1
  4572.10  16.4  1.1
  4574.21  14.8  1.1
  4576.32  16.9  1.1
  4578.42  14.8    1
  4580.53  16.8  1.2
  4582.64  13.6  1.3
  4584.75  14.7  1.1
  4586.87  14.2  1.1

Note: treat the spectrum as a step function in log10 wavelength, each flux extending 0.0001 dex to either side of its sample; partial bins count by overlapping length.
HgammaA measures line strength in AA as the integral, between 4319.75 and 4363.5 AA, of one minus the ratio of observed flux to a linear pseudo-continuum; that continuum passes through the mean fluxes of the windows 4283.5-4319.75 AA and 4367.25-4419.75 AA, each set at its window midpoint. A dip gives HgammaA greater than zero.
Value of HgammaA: -2.2 AA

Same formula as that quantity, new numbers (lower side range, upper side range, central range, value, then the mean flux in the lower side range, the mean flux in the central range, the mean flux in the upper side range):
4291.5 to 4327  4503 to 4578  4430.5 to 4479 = 0.27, 10.7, 13.5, 15.3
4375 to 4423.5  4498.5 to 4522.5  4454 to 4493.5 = -0.87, 13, 14.7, 15.1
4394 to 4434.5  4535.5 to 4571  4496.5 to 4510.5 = 0.33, 13.8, 14.7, 15.8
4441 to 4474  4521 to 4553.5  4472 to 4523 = -4.80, 13.5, 15.4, 14.6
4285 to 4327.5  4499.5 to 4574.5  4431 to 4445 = 0.61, 11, 12.8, 15.2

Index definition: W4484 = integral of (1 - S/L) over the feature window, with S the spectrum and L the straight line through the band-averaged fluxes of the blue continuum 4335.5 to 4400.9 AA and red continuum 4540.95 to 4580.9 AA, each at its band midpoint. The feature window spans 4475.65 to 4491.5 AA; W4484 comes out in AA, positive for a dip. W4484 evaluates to -1.7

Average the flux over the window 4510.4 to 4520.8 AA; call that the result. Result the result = 15.6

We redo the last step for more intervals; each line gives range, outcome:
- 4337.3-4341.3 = 10.6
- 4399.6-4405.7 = 14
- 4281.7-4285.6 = 12.3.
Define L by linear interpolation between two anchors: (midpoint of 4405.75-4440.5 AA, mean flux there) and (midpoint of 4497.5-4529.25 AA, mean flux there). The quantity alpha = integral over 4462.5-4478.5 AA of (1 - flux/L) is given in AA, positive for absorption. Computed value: 0.6 AA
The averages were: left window 13.6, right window 14.8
